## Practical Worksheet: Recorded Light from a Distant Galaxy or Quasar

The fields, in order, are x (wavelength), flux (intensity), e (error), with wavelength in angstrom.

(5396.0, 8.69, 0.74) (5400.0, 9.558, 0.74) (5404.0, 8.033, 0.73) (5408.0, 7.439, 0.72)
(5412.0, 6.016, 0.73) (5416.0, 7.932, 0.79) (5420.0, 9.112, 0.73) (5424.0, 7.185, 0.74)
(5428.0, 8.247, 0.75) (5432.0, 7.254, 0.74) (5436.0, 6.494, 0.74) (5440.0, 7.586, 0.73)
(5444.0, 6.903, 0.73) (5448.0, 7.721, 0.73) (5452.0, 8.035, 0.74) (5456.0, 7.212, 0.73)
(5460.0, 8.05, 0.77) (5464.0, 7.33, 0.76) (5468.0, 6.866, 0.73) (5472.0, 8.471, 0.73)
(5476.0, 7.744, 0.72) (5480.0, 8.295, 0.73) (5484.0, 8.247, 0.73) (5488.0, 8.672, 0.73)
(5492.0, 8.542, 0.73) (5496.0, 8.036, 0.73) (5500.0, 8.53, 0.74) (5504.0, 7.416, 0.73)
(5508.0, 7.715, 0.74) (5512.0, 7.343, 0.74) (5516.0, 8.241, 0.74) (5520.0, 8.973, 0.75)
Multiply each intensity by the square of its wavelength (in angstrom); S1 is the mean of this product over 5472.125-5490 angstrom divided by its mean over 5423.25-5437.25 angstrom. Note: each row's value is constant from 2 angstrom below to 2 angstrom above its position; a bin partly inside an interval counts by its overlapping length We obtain 1.1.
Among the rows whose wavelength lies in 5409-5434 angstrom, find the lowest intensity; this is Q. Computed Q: 6.016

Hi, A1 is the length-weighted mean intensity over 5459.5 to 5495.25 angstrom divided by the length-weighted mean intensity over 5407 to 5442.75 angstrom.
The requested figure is 1.08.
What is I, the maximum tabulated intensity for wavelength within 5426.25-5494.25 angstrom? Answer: 8.672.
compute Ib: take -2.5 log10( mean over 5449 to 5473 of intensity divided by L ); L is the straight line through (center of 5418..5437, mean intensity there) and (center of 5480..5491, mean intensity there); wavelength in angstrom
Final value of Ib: 0.07 mag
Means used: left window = 7.72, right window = 8.44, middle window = 7.63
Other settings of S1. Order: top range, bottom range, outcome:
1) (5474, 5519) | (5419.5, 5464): 1.09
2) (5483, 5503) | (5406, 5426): 1.14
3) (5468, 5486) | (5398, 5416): 1.06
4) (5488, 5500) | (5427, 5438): 1.18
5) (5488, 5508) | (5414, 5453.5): 1.09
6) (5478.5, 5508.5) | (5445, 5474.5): 1.09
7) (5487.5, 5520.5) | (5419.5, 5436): 1.09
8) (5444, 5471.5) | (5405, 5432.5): 1.00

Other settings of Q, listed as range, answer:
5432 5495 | 6.494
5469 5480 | 7.744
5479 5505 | 7.416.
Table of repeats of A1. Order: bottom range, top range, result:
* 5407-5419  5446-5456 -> 1.07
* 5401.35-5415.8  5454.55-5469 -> 1.01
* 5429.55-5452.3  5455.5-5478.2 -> 1.05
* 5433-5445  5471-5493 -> 1.18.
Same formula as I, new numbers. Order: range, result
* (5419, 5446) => 9.112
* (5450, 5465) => 8.05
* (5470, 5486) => 8.471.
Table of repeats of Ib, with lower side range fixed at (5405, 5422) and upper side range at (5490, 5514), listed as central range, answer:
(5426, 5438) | 0.05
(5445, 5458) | 0.02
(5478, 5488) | -0.06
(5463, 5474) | 0.03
